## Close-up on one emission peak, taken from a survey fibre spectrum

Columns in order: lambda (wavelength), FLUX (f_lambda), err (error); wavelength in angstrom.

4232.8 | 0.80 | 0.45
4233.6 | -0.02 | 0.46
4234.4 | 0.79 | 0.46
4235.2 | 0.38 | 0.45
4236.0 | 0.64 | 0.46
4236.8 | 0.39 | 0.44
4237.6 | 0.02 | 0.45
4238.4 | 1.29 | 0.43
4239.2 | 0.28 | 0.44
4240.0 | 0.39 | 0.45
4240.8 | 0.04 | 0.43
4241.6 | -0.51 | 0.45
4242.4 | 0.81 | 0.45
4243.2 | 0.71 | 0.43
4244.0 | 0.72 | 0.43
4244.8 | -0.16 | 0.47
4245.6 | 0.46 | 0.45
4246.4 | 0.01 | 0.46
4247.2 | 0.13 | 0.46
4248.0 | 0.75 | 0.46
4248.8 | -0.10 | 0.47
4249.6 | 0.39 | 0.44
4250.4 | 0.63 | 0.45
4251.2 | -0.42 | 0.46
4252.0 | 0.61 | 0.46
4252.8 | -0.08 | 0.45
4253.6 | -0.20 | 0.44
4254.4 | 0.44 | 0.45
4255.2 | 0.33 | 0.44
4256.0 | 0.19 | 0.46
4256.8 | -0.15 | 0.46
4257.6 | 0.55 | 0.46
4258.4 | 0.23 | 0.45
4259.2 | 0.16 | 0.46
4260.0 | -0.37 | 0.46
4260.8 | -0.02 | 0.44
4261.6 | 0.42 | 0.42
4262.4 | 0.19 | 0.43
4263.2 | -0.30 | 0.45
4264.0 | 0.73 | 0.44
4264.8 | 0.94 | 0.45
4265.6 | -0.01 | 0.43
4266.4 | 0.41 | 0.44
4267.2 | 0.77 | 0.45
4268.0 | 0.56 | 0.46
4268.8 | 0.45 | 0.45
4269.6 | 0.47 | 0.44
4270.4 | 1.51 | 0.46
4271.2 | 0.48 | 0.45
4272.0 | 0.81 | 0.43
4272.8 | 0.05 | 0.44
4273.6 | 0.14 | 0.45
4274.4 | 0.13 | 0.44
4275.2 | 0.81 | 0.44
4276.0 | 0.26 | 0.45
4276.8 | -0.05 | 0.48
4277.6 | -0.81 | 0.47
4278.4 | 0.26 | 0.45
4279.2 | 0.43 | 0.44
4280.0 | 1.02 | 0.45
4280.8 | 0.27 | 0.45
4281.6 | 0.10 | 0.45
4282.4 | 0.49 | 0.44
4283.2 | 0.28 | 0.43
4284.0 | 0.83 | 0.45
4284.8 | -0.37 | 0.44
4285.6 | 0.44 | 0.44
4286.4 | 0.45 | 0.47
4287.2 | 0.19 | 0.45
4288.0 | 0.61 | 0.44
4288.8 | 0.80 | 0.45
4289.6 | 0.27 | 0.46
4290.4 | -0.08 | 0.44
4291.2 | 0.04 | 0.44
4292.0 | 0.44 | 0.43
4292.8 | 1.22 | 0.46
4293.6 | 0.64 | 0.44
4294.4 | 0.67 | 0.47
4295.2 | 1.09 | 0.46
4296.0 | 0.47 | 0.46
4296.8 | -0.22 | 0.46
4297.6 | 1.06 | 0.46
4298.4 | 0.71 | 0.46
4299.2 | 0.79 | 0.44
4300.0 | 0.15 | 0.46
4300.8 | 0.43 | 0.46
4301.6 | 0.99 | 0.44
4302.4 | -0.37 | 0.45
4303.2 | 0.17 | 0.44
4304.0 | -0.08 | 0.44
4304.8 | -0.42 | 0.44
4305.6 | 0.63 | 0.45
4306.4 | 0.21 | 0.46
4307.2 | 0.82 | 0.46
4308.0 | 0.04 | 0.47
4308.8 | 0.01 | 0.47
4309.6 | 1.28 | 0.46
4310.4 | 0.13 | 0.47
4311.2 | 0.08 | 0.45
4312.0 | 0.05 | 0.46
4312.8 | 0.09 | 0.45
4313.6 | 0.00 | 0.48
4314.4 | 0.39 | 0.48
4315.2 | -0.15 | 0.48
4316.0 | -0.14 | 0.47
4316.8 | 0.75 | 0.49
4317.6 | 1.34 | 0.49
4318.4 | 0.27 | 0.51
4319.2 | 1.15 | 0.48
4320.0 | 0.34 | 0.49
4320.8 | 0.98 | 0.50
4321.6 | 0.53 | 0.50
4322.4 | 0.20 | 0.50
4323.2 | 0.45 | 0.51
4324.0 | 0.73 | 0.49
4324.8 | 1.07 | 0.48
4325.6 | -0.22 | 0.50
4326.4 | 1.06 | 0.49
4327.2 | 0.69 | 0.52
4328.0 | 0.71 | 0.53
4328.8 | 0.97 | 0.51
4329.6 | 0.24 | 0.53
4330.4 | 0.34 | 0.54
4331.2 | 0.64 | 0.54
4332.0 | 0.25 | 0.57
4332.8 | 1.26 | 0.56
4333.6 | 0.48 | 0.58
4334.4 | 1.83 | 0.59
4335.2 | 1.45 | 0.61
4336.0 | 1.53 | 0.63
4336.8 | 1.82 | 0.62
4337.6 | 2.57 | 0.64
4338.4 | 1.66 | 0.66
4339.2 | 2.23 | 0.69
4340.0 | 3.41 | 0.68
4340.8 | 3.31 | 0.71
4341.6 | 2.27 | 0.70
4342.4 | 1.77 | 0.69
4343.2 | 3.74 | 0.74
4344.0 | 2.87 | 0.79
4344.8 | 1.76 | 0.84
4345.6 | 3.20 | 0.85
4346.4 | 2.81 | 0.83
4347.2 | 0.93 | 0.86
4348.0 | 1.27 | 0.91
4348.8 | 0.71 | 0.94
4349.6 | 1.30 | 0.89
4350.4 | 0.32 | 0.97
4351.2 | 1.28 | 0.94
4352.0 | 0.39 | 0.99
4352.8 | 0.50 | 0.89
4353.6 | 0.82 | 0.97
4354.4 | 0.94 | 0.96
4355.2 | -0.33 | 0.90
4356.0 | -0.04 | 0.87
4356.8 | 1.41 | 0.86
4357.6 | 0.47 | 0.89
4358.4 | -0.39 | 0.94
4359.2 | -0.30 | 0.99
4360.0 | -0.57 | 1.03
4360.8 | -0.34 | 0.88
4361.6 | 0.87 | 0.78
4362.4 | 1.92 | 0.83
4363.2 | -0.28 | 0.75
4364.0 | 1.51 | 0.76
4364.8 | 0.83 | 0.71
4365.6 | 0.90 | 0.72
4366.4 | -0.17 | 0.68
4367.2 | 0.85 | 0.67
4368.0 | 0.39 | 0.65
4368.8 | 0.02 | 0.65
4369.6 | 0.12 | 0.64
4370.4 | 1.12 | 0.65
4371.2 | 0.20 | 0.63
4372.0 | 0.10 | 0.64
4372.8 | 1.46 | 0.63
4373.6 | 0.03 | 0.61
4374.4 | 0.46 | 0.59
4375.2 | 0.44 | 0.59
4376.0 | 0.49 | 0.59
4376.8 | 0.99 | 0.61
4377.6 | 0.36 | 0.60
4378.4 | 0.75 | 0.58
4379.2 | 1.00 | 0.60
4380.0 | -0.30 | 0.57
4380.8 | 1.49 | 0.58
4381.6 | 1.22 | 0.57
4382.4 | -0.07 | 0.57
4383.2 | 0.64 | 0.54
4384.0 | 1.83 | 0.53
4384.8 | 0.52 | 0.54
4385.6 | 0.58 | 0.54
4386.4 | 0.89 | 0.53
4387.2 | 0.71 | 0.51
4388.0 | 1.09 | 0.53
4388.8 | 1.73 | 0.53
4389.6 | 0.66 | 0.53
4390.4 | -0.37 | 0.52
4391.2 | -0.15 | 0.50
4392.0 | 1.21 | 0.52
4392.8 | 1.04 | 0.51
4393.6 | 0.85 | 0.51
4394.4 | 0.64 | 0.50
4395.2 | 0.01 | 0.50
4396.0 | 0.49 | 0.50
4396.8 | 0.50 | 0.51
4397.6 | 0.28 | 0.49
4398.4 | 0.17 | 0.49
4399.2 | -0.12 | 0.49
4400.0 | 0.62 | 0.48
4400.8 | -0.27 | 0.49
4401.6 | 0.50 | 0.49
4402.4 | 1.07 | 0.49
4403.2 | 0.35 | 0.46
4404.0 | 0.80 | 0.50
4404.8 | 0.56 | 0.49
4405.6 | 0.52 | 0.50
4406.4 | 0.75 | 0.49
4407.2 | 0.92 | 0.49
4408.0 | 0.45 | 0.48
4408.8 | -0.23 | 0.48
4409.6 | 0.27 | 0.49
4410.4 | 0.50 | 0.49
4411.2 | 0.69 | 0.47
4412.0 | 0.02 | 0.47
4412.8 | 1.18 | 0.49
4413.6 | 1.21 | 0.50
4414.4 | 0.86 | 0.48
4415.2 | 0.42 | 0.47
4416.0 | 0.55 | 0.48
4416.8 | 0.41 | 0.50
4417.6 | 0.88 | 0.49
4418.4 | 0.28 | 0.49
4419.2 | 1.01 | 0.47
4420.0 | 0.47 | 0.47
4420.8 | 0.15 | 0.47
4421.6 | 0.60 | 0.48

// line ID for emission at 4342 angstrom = C IV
